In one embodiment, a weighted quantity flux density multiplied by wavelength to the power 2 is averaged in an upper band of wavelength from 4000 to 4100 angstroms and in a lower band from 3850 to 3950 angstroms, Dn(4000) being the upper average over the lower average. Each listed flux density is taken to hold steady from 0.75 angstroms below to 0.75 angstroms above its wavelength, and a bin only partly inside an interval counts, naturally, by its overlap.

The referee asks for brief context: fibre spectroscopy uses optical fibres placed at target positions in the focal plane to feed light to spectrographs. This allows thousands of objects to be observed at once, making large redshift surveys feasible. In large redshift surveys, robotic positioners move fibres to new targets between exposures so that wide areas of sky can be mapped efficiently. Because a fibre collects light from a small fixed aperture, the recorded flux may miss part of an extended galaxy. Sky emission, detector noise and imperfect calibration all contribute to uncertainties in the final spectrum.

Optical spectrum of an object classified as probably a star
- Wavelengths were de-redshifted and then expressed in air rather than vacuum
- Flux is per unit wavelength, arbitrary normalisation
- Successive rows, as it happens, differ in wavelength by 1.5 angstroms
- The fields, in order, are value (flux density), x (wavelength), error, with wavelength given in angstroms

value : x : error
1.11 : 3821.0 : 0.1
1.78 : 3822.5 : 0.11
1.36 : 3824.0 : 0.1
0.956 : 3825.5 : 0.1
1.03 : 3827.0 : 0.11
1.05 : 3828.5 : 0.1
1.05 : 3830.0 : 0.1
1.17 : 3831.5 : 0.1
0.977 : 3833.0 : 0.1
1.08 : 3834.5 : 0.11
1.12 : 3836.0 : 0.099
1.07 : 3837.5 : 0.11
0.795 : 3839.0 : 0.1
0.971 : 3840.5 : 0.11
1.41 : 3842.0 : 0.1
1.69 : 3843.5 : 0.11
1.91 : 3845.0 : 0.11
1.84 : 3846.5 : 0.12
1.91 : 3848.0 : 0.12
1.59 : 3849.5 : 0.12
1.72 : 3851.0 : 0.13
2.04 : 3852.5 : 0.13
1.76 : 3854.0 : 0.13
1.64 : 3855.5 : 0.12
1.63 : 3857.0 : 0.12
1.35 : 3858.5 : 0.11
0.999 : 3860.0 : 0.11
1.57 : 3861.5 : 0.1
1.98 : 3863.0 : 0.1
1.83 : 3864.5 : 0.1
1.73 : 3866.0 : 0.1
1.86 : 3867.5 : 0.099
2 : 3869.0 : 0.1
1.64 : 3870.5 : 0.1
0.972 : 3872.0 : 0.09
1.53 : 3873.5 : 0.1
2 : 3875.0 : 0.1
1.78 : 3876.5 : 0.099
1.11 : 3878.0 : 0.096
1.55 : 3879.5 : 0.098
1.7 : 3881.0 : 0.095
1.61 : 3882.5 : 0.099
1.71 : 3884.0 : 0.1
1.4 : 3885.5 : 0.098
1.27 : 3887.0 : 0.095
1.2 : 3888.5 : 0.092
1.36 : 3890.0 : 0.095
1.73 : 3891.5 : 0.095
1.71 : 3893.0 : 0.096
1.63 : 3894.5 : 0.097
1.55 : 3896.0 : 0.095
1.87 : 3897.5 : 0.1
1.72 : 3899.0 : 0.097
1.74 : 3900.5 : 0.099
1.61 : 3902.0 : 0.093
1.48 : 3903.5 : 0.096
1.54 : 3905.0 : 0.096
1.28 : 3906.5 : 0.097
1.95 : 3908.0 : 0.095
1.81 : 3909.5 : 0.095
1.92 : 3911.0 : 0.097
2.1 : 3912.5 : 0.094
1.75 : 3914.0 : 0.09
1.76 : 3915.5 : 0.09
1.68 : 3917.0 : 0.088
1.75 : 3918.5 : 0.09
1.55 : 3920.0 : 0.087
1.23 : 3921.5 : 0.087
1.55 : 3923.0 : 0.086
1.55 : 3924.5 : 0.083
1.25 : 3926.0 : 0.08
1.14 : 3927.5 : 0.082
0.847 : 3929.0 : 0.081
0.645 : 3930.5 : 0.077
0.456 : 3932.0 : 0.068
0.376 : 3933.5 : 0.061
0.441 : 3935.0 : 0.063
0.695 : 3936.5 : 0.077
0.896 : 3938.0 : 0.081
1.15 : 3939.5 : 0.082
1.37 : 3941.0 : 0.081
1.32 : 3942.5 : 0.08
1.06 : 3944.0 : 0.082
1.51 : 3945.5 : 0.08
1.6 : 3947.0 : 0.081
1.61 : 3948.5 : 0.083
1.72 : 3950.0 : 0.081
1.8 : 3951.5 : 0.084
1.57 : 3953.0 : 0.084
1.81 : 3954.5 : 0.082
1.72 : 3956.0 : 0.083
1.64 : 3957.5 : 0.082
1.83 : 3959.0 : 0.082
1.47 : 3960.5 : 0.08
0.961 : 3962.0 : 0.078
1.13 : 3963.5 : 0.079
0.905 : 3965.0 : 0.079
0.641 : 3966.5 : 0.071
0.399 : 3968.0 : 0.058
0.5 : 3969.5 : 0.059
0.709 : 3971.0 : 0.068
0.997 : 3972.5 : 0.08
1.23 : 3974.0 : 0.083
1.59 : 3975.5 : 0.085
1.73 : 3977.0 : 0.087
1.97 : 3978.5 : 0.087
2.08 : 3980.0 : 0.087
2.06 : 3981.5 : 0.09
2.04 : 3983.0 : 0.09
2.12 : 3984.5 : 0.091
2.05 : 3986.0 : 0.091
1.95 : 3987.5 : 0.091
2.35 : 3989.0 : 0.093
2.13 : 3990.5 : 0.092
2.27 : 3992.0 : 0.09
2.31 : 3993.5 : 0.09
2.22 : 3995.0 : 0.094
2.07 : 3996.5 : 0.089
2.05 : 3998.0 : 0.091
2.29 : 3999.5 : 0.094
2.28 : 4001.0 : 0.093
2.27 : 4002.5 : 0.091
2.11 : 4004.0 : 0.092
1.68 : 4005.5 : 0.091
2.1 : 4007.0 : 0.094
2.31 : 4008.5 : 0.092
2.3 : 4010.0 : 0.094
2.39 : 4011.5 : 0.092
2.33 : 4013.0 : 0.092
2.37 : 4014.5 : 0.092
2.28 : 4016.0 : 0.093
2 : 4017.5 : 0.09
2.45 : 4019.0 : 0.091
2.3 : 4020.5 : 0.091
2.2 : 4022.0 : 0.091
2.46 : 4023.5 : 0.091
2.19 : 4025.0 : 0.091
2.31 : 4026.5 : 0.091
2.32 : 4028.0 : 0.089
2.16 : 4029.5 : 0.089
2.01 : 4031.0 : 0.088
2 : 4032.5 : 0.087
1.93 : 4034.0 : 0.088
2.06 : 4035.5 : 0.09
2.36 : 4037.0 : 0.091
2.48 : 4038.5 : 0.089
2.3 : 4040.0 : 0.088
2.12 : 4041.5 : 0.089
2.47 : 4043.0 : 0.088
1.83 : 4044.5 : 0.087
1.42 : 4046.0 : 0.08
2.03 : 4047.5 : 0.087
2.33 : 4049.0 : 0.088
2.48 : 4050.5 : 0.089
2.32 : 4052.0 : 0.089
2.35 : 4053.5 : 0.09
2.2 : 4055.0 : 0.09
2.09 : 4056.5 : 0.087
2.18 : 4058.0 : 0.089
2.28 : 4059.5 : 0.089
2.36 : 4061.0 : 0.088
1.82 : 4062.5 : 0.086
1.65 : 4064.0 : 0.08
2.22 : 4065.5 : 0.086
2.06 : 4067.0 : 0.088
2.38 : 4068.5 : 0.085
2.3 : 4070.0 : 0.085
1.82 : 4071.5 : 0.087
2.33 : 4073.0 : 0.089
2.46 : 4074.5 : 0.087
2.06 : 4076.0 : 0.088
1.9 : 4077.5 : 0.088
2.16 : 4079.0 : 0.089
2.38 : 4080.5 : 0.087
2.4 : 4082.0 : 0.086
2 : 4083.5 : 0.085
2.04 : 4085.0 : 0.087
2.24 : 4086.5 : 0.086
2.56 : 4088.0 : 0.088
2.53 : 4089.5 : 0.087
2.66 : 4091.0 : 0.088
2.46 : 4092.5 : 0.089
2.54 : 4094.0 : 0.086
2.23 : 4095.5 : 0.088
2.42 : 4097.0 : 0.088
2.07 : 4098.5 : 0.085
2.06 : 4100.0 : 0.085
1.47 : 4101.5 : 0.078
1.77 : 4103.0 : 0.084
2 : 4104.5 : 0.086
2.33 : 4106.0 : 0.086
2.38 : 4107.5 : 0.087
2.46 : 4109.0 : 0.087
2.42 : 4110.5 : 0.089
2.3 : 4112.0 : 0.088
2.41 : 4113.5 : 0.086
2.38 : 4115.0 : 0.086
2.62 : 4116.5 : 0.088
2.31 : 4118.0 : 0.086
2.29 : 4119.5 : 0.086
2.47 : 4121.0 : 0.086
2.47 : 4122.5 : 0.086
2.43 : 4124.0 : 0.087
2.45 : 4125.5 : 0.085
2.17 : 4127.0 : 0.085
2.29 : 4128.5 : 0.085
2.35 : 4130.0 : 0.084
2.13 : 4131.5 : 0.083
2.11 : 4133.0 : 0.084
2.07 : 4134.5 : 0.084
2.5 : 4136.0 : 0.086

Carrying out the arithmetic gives 1.6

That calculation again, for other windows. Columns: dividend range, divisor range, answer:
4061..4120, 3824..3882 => 1.70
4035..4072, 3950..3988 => 1.52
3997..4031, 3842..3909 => 1.47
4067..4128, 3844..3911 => 1.55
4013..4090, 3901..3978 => 1.76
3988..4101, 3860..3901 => 1.49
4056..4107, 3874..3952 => 1.65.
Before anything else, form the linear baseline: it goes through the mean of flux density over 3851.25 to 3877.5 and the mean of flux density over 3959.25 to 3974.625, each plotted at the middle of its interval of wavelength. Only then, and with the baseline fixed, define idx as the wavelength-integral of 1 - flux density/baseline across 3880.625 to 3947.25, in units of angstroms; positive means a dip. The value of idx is -4.90 angstroms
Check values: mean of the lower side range 1.66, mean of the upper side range 0.922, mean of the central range 1.41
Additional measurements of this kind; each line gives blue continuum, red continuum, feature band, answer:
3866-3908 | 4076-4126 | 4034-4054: -0.8 angstroms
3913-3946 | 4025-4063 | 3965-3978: 4.8 angstroms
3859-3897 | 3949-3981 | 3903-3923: -2.5 angstroms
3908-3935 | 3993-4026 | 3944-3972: 6.6 angstroms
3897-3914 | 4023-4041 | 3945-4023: 8.5 angstroms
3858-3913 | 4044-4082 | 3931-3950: 7.7 angstroms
